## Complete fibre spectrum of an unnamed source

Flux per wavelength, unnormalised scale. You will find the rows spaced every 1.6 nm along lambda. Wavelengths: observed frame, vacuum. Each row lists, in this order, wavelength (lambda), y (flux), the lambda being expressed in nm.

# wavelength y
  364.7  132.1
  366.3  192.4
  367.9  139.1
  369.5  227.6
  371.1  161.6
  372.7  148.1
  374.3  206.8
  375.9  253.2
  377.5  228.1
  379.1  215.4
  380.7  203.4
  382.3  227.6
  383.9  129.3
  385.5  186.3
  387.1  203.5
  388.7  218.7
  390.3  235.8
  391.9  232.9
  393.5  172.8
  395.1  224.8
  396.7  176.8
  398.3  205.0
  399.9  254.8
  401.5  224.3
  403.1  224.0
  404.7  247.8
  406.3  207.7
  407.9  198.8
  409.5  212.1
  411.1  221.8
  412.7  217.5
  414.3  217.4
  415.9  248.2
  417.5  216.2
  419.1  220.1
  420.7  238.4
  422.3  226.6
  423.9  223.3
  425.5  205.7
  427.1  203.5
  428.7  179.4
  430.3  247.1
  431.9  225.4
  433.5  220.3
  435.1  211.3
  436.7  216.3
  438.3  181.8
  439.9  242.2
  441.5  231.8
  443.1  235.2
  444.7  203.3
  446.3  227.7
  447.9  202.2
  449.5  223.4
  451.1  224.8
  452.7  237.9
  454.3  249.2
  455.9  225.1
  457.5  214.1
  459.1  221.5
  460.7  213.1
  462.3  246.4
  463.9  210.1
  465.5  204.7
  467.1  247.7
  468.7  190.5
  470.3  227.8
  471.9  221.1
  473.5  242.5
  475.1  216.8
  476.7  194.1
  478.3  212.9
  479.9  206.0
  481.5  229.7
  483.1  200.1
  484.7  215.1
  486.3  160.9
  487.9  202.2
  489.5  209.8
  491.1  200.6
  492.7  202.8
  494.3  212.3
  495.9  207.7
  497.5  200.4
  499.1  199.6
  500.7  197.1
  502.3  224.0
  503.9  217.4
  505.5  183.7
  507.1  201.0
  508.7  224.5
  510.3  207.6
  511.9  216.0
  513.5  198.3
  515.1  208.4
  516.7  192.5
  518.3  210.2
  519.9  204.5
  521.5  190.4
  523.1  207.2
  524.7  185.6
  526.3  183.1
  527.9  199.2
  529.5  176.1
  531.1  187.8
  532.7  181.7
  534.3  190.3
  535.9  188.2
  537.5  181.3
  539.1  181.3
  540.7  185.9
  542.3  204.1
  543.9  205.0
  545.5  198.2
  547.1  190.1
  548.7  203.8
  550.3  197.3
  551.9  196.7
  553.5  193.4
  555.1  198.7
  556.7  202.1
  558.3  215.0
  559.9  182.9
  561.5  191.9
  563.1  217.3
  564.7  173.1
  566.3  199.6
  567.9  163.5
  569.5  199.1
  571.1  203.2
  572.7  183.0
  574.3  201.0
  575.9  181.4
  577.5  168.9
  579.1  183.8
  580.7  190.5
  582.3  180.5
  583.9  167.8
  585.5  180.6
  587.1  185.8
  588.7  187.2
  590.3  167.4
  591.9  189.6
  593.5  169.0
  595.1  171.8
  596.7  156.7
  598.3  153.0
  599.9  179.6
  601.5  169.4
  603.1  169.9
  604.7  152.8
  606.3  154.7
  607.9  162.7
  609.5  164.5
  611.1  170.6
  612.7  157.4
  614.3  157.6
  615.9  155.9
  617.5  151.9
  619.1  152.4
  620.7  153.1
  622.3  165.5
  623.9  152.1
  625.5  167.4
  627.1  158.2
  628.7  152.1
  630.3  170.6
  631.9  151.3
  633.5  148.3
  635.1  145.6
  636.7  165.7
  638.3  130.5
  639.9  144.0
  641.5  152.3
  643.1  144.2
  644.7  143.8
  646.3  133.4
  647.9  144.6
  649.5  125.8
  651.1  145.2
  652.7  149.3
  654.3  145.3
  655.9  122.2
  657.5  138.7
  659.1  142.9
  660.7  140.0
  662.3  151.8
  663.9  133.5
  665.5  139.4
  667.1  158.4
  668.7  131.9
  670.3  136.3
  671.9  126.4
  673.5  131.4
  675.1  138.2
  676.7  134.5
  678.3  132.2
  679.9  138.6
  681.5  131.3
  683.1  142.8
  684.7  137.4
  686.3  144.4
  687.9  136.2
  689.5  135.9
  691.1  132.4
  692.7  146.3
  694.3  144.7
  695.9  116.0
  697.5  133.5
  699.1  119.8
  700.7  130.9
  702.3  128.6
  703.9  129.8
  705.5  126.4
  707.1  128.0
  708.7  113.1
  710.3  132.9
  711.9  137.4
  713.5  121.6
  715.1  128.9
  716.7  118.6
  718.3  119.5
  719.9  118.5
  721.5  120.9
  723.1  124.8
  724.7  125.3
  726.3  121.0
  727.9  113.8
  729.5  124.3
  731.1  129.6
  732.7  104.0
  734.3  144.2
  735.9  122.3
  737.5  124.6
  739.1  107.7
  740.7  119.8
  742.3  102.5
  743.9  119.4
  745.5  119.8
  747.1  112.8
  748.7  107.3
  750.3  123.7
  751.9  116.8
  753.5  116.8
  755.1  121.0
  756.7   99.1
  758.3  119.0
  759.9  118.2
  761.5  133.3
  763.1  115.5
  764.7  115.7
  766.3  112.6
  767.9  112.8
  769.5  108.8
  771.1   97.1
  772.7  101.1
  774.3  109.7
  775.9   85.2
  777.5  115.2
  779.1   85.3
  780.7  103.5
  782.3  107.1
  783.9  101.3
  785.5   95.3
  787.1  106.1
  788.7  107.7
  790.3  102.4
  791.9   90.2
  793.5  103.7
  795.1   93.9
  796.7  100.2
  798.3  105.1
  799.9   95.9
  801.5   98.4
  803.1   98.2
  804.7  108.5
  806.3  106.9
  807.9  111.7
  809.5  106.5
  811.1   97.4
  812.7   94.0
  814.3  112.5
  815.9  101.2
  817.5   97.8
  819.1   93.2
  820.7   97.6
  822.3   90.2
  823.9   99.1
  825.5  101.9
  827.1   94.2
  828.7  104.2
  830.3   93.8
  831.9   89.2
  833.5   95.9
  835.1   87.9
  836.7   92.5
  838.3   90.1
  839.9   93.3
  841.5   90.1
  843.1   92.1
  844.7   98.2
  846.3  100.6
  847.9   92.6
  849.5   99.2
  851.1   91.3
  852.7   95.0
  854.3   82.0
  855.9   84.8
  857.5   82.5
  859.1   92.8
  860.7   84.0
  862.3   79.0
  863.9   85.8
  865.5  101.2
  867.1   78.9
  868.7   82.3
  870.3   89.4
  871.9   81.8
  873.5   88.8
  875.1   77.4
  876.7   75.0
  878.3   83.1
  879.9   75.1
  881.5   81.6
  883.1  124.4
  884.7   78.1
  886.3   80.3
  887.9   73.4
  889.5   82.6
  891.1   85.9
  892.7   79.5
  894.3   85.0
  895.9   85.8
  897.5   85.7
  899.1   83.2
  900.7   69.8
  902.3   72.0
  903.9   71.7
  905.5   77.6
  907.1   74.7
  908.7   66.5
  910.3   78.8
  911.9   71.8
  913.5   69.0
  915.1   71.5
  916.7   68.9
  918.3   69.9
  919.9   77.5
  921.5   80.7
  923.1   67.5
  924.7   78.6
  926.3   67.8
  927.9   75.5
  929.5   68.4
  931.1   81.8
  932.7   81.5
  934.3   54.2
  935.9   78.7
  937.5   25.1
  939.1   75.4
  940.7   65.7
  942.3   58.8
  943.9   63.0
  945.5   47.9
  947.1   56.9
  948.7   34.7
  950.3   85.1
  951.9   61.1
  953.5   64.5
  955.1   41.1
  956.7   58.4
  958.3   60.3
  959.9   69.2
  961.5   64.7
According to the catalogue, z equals 0.000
